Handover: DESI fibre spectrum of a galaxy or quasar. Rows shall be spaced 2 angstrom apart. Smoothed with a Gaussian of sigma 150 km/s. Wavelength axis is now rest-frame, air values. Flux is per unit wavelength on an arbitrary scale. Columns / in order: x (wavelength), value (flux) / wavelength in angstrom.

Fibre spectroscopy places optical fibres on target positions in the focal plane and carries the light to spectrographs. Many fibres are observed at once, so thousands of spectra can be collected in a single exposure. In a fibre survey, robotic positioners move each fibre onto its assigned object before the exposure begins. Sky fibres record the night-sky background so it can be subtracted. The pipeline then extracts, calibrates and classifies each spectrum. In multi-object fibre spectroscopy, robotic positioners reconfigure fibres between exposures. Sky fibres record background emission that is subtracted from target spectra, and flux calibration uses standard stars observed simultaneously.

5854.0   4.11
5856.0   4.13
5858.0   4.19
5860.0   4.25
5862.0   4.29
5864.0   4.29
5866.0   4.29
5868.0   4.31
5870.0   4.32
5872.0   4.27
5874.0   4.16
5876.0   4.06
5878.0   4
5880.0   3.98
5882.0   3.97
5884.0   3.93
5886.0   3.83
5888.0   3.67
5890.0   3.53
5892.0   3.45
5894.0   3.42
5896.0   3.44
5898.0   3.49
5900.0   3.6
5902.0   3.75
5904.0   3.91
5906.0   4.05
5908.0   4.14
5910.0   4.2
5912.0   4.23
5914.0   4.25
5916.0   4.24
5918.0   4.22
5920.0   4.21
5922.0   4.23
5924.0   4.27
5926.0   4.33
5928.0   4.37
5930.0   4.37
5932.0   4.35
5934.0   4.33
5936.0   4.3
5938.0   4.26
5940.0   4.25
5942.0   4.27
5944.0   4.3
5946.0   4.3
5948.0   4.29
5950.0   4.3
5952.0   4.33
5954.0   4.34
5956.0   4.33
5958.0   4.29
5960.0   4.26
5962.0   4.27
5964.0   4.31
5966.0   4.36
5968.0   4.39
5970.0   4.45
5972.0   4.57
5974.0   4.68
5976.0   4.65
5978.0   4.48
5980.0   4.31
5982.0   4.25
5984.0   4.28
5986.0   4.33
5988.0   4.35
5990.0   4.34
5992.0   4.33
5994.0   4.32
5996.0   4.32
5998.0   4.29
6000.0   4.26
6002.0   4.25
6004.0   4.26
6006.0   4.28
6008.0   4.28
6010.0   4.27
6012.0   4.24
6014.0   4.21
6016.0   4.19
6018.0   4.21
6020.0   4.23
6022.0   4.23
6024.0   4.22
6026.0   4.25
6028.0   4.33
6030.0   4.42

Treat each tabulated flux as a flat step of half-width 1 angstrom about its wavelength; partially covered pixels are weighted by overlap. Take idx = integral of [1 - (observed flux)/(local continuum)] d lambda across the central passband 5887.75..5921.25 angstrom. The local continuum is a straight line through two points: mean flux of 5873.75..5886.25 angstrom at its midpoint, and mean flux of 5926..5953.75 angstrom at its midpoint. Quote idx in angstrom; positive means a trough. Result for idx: 2.00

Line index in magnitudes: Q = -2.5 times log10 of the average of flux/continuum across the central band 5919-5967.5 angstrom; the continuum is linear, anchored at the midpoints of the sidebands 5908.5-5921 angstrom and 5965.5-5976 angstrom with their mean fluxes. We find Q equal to 0.02 mag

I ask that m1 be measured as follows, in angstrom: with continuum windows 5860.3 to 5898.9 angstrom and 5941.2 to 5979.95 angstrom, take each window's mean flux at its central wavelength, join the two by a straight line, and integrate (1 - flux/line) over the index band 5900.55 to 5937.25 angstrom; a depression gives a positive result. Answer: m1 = -0.4 angstrom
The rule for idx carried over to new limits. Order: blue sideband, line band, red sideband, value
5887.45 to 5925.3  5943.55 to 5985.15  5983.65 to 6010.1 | -2.1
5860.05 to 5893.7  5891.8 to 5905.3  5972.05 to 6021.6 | 1.6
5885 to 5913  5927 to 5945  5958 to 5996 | -1.1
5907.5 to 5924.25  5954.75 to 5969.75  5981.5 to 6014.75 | -0.2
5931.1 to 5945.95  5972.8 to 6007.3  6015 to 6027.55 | -0.8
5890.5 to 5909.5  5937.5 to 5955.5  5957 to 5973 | -0.5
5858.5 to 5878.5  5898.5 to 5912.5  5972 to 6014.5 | 1.0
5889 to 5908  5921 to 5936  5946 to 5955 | -1.1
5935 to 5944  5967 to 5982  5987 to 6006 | -0.7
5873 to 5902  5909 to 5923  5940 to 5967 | -0.8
